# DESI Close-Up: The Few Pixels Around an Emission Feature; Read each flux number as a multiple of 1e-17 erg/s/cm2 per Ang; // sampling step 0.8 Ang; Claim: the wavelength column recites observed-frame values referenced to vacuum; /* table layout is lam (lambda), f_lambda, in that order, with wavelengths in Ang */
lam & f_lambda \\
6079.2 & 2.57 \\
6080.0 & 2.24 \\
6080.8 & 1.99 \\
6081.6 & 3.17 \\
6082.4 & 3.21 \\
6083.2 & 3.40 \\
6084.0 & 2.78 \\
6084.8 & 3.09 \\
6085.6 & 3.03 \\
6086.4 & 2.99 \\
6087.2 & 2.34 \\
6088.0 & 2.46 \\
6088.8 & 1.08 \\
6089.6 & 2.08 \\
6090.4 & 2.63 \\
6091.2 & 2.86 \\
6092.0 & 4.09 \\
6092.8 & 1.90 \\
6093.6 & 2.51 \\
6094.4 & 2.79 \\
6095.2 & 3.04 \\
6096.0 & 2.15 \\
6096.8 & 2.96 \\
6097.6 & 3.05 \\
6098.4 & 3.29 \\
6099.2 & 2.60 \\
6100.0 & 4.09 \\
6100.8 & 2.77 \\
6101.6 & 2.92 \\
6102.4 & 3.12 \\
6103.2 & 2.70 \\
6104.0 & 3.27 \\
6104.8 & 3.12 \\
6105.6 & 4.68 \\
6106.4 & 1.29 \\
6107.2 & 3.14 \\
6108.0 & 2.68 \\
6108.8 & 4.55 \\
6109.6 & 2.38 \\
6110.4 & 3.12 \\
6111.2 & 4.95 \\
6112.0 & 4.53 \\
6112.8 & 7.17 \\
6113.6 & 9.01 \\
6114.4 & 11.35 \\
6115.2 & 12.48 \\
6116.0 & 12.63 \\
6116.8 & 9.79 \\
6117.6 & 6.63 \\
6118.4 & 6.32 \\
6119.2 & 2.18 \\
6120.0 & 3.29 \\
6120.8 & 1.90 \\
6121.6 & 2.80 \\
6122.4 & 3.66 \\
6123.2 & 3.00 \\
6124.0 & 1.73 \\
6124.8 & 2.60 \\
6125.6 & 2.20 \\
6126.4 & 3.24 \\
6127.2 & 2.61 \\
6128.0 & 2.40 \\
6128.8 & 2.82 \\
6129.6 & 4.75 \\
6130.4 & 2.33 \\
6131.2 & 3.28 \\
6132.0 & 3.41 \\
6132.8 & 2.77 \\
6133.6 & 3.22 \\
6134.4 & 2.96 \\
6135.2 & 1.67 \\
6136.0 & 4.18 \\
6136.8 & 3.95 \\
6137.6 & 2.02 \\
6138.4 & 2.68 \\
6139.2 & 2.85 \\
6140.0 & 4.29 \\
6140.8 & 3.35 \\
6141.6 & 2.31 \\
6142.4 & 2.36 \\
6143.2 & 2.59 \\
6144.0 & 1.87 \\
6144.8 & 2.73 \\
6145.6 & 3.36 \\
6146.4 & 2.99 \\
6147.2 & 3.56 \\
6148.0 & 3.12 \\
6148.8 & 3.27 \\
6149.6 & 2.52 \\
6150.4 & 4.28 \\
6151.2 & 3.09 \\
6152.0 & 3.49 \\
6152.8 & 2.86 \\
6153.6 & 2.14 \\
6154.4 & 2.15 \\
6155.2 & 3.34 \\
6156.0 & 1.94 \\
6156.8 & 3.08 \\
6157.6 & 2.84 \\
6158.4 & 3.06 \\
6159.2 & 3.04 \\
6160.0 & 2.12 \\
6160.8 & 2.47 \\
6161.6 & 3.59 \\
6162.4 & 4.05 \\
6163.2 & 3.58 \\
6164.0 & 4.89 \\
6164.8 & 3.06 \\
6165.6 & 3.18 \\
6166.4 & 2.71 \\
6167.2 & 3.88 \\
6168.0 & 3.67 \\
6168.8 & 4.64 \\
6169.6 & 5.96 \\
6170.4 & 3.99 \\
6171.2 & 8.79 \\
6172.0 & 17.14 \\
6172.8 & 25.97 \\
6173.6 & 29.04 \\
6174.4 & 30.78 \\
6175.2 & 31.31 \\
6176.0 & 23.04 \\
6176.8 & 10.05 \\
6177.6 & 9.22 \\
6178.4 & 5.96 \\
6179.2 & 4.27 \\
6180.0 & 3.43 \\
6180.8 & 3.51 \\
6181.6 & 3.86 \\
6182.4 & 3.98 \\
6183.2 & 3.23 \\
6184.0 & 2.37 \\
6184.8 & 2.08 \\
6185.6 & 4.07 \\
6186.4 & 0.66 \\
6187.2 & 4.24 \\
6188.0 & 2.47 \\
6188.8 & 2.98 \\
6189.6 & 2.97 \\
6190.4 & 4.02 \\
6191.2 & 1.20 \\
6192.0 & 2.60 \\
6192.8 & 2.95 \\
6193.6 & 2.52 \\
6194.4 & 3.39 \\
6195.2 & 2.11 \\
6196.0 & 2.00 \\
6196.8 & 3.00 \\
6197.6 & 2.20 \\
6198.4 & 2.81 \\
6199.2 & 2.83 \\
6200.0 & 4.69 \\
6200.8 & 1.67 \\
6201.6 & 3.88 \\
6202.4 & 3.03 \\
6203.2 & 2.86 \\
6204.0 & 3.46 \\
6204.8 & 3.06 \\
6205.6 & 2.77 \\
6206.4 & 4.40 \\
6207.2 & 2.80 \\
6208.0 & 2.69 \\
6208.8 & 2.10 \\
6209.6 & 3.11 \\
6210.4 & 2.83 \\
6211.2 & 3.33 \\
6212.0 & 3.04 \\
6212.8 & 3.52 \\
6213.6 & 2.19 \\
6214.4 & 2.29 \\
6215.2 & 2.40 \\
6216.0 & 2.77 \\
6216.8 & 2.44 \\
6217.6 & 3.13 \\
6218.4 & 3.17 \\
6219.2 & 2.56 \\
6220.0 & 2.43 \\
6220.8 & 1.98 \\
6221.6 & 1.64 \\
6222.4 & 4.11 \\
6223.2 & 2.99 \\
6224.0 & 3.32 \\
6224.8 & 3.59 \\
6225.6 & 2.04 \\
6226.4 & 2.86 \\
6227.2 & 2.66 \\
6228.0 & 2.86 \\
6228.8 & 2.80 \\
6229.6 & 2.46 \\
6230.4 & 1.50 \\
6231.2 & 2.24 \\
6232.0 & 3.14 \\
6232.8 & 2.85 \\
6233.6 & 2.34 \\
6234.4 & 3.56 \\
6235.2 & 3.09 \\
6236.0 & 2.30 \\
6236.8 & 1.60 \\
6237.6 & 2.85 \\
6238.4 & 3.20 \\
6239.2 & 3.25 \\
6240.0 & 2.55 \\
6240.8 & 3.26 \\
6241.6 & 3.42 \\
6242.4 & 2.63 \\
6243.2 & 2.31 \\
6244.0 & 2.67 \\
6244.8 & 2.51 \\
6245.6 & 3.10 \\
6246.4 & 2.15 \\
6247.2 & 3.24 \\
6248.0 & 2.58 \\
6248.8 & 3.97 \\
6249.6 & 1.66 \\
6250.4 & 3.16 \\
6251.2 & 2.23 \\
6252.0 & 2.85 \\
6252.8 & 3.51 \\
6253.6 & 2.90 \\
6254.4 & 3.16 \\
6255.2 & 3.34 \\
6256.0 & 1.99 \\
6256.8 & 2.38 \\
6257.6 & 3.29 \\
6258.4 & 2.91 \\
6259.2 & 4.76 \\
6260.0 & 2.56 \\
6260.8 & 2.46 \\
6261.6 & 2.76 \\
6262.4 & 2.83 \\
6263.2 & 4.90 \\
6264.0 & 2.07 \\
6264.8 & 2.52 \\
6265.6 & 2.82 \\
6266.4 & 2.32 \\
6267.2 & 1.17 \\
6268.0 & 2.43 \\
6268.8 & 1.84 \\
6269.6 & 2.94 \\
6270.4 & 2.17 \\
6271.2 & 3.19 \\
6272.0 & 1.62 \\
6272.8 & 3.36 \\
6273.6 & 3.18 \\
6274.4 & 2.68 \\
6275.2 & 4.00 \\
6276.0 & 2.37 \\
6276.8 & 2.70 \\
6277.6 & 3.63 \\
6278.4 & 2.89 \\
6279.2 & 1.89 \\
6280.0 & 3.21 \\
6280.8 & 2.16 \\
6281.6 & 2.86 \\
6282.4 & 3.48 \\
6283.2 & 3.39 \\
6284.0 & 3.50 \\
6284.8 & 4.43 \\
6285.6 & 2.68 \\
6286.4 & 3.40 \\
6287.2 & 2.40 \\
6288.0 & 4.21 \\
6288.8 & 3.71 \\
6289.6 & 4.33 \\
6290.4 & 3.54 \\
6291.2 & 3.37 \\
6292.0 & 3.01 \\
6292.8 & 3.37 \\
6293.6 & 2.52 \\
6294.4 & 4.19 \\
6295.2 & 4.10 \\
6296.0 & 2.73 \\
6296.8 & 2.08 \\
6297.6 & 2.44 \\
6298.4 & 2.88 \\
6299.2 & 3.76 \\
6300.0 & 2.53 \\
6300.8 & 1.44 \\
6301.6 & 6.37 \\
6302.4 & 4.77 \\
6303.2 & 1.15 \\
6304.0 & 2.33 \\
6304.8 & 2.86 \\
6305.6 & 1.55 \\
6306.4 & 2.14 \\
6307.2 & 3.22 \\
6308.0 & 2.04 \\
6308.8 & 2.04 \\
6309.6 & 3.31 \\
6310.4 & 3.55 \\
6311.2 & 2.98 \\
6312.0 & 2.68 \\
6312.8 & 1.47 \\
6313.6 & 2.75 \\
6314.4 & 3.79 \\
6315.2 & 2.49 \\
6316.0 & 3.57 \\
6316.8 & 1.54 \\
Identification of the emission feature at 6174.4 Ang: [O III] 5007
